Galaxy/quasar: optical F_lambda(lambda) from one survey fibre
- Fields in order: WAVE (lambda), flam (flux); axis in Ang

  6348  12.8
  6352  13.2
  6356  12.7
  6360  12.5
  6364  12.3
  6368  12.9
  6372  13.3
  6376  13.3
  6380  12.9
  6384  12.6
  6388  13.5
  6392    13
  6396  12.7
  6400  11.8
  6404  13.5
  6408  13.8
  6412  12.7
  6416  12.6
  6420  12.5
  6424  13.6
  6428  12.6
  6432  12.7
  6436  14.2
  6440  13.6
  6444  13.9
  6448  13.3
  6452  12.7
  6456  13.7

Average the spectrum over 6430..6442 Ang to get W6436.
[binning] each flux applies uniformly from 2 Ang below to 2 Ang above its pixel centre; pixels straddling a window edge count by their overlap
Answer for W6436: 13.5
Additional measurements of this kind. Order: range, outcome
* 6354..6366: 12.5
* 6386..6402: 12.8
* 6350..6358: 12.9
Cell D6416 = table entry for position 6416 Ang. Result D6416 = 12.6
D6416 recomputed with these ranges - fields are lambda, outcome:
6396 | 12.7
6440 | 13.6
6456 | 13.7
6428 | 12.6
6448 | 13.3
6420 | 12.5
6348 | 12.8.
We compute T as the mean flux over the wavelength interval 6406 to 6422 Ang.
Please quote 12.9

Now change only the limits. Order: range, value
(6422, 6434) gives 13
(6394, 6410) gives 12.9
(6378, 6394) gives 13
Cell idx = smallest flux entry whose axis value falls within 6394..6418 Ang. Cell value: 11.8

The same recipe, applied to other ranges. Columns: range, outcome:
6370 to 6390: 12.6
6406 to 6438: 12.5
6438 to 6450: 13.3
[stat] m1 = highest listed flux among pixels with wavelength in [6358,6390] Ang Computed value 13.5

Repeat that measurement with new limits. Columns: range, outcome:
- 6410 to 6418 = 12.7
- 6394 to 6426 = 13.8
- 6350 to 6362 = 13.2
